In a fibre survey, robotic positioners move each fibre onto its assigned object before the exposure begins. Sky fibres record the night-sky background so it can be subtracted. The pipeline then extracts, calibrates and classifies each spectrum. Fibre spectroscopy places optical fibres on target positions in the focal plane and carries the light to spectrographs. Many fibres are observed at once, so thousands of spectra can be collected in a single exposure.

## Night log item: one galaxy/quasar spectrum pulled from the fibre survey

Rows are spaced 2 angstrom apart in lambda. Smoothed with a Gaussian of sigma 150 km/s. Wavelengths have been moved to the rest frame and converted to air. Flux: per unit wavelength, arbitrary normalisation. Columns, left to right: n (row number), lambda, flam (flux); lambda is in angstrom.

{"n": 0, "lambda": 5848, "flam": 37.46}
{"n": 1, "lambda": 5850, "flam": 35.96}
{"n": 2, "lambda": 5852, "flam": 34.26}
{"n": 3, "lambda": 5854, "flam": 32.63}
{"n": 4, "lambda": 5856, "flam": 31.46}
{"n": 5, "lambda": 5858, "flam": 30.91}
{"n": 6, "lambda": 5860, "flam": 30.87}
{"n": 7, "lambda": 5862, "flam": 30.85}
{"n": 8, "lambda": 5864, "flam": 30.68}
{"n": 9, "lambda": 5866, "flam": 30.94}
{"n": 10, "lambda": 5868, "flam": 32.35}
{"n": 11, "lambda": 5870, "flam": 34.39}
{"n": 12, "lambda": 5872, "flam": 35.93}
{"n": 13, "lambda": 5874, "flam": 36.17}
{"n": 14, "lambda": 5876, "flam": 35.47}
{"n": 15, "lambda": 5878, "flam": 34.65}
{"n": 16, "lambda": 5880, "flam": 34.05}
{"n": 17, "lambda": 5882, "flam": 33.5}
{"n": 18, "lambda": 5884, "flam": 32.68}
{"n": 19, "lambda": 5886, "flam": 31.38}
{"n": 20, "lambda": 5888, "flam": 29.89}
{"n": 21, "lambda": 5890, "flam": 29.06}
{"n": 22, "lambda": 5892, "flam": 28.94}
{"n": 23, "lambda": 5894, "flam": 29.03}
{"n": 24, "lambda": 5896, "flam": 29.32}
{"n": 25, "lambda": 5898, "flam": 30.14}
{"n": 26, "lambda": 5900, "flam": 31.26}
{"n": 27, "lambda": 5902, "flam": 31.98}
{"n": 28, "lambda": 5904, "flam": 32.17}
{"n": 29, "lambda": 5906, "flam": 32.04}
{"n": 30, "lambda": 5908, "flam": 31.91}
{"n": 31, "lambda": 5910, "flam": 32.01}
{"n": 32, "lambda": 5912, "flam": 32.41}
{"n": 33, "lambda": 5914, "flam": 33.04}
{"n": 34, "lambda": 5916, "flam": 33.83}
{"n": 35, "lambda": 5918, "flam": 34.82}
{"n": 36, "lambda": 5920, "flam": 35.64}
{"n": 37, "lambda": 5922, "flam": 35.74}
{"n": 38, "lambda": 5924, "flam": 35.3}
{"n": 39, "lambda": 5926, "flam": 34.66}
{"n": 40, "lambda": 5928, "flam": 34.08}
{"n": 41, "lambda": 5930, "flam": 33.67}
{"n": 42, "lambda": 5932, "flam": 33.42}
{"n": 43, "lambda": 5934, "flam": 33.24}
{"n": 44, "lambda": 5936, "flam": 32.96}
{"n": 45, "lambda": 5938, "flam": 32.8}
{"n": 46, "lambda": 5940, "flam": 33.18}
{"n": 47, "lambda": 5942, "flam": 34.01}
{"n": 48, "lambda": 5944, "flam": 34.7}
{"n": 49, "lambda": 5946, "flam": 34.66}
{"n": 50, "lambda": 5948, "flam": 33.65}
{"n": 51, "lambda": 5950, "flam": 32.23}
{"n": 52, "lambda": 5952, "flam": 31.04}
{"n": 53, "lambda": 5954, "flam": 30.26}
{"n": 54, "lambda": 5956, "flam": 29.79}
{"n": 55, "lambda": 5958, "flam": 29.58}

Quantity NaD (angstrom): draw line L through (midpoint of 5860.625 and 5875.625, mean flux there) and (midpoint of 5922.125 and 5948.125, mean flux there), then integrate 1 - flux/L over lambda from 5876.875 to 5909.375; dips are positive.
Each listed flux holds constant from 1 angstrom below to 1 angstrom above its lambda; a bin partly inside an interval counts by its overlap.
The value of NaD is 2.0 angstrom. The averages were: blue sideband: 33.1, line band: 31.4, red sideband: 33.9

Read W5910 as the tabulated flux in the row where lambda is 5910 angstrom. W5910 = 32.01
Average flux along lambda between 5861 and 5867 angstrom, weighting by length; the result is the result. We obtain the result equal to 30.8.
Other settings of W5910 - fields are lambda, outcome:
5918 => 34.82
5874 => 36.17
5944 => 34.7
